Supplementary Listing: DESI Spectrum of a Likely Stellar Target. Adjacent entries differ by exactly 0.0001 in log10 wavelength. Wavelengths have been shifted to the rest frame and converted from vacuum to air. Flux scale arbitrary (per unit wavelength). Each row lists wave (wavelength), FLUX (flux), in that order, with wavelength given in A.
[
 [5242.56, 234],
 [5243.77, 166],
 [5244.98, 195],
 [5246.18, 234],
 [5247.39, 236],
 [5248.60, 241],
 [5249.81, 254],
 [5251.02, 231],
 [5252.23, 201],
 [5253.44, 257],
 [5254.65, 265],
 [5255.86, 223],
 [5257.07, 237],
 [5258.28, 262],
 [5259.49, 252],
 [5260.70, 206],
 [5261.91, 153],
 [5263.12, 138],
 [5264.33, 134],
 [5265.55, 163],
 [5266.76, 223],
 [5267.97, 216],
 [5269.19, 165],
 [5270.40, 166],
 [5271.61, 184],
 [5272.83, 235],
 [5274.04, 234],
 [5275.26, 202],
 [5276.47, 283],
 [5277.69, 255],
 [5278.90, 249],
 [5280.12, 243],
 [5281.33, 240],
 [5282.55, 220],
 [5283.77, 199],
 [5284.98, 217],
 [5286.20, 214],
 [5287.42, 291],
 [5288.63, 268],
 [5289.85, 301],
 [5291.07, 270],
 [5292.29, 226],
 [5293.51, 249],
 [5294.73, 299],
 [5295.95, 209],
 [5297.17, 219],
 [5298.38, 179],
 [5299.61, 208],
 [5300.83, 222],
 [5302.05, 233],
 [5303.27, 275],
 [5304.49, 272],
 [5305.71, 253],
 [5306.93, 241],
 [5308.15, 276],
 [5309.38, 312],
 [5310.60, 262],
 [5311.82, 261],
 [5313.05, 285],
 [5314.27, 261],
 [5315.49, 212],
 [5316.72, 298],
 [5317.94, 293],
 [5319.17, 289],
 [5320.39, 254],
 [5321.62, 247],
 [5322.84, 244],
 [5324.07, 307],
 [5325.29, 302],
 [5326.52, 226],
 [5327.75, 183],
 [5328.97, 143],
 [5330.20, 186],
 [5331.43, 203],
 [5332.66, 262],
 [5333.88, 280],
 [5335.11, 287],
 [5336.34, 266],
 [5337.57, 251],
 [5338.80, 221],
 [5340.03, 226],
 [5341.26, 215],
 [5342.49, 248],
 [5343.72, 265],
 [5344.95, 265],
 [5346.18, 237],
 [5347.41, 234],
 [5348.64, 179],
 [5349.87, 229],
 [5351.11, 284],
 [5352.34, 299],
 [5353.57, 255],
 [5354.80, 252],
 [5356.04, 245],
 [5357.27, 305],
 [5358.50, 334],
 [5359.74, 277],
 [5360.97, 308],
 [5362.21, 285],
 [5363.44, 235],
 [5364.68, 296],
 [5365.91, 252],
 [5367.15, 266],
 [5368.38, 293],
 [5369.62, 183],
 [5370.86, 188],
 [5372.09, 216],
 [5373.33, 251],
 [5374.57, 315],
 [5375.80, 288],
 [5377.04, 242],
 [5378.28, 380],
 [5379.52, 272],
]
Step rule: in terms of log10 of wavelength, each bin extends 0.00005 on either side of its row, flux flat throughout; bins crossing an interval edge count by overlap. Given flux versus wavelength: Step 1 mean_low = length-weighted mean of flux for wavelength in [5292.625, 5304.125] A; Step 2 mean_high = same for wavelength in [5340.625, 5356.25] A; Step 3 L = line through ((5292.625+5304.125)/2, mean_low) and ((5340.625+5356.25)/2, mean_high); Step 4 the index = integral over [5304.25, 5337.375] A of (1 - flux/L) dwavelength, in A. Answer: -2.3 A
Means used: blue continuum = 233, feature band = 255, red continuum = 247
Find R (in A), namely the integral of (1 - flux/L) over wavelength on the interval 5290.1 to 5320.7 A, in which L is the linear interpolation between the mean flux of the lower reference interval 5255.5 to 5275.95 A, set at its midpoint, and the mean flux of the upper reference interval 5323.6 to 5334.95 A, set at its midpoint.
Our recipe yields -4.68 A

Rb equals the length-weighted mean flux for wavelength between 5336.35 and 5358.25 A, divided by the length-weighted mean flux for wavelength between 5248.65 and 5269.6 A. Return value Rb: 1.18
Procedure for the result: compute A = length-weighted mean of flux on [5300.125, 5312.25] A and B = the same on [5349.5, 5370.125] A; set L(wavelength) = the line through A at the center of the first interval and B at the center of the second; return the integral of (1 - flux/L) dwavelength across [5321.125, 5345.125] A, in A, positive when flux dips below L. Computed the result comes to 2.3 A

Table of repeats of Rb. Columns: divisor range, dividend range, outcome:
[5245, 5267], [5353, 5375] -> 1.22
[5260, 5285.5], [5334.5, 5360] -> 1.24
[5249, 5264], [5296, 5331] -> 1.11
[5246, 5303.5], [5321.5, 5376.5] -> 1.11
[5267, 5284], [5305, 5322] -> 1.21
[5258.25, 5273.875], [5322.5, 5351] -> 1.25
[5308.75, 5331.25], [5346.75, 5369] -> 1.06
